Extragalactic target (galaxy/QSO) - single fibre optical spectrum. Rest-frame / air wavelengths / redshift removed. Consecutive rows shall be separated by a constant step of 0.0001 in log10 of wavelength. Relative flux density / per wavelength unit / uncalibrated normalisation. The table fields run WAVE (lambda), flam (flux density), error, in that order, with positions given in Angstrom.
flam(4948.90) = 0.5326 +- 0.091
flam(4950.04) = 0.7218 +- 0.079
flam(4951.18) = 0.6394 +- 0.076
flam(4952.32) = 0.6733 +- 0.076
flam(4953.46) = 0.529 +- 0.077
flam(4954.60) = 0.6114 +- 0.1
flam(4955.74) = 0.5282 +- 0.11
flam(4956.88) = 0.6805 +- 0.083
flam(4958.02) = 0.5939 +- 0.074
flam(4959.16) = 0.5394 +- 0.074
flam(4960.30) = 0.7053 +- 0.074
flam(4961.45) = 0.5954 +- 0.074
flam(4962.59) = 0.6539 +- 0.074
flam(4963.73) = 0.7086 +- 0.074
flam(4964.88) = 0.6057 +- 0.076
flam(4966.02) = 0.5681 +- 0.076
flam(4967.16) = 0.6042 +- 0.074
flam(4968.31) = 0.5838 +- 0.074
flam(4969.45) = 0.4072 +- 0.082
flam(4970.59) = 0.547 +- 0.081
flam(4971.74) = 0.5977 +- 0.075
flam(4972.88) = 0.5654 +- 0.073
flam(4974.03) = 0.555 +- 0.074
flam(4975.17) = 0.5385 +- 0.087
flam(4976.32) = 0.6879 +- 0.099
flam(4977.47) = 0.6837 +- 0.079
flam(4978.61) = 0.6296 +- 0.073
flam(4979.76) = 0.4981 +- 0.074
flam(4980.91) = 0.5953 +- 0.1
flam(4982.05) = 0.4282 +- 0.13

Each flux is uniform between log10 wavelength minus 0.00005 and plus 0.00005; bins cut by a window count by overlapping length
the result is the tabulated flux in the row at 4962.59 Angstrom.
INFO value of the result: 0.6539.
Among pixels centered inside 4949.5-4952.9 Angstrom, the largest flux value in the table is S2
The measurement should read 0.7218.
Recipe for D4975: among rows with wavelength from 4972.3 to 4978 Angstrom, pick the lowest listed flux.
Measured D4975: 0.5385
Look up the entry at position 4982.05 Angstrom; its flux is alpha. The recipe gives 0.4282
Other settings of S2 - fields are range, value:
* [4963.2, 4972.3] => 0.7086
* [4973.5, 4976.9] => 0.6879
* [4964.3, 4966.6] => 0.6057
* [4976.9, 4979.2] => 0.6837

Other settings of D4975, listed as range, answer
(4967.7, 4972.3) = 0.4072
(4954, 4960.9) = 0.5282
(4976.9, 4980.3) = 0.4981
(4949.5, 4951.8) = 0.6394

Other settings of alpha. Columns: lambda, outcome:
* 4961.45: 0.5954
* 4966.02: 0.5681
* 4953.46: 0.529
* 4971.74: 0.5977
